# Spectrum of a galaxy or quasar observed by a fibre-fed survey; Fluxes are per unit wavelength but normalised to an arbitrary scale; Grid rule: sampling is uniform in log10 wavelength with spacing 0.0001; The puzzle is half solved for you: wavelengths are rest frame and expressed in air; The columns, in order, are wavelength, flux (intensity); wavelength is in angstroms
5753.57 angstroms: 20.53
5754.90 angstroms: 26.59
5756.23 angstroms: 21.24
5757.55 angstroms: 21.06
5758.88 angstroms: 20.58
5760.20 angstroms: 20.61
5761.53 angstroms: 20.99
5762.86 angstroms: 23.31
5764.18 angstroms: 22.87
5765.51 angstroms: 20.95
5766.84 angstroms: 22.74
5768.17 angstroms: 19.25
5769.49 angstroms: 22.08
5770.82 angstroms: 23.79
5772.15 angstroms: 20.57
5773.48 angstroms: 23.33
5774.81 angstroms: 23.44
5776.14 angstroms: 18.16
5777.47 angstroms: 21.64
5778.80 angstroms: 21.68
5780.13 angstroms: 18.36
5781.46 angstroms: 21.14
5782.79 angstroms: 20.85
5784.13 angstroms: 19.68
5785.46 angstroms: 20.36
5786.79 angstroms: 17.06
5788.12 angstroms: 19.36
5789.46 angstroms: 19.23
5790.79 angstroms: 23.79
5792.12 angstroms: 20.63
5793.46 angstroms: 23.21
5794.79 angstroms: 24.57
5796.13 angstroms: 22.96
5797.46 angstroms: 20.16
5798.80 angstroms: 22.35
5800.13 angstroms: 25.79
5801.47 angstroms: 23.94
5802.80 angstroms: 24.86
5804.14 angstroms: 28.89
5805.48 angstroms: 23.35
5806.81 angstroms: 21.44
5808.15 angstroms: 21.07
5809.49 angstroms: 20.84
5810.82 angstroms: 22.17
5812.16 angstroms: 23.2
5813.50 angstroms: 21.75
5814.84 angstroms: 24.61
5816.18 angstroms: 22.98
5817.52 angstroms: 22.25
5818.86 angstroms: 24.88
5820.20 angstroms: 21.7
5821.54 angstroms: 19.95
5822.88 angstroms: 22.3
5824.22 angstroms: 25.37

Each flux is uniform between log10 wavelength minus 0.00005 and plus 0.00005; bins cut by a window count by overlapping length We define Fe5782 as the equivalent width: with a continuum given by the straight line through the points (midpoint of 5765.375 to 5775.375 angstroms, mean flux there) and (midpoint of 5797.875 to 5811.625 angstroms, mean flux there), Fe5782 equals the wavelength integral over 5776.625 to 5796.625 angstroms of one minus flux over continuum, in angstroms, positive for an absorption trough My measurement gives 1.6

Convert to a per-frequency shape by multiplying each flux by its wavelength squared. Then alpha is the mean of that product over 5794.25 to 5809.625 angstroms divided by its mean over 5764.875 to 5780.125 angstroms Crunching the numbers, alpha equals 1.10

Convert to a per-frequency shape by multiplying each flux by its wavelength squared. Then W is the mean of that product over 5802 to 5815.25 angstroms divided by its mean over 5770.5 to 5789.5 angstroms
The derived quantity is 1.1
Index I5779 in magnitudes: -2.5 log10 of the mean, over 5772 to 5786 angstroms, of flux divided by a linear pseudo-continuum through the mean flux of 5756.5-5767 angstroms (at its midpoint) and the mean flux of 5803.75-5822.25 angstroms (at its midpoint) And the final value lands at 0.06 mag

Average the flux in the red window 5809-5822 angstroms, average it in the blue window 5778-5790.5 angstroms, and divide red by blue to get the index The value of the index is 1.1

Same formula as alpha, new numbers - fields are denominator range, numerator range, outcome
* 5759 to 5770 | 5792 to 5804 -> 1.10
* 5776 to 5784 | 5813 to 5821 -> 1.14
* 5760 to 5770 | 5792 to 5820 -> 1.09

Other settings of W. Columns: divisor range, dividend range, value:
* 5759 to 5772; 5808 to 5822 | 1.05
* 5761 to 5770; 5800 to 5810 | 1.10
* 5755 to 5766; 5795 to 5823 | 1.07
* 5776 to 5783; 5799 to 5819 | 1.16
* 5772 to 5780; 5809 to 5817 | 1.08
